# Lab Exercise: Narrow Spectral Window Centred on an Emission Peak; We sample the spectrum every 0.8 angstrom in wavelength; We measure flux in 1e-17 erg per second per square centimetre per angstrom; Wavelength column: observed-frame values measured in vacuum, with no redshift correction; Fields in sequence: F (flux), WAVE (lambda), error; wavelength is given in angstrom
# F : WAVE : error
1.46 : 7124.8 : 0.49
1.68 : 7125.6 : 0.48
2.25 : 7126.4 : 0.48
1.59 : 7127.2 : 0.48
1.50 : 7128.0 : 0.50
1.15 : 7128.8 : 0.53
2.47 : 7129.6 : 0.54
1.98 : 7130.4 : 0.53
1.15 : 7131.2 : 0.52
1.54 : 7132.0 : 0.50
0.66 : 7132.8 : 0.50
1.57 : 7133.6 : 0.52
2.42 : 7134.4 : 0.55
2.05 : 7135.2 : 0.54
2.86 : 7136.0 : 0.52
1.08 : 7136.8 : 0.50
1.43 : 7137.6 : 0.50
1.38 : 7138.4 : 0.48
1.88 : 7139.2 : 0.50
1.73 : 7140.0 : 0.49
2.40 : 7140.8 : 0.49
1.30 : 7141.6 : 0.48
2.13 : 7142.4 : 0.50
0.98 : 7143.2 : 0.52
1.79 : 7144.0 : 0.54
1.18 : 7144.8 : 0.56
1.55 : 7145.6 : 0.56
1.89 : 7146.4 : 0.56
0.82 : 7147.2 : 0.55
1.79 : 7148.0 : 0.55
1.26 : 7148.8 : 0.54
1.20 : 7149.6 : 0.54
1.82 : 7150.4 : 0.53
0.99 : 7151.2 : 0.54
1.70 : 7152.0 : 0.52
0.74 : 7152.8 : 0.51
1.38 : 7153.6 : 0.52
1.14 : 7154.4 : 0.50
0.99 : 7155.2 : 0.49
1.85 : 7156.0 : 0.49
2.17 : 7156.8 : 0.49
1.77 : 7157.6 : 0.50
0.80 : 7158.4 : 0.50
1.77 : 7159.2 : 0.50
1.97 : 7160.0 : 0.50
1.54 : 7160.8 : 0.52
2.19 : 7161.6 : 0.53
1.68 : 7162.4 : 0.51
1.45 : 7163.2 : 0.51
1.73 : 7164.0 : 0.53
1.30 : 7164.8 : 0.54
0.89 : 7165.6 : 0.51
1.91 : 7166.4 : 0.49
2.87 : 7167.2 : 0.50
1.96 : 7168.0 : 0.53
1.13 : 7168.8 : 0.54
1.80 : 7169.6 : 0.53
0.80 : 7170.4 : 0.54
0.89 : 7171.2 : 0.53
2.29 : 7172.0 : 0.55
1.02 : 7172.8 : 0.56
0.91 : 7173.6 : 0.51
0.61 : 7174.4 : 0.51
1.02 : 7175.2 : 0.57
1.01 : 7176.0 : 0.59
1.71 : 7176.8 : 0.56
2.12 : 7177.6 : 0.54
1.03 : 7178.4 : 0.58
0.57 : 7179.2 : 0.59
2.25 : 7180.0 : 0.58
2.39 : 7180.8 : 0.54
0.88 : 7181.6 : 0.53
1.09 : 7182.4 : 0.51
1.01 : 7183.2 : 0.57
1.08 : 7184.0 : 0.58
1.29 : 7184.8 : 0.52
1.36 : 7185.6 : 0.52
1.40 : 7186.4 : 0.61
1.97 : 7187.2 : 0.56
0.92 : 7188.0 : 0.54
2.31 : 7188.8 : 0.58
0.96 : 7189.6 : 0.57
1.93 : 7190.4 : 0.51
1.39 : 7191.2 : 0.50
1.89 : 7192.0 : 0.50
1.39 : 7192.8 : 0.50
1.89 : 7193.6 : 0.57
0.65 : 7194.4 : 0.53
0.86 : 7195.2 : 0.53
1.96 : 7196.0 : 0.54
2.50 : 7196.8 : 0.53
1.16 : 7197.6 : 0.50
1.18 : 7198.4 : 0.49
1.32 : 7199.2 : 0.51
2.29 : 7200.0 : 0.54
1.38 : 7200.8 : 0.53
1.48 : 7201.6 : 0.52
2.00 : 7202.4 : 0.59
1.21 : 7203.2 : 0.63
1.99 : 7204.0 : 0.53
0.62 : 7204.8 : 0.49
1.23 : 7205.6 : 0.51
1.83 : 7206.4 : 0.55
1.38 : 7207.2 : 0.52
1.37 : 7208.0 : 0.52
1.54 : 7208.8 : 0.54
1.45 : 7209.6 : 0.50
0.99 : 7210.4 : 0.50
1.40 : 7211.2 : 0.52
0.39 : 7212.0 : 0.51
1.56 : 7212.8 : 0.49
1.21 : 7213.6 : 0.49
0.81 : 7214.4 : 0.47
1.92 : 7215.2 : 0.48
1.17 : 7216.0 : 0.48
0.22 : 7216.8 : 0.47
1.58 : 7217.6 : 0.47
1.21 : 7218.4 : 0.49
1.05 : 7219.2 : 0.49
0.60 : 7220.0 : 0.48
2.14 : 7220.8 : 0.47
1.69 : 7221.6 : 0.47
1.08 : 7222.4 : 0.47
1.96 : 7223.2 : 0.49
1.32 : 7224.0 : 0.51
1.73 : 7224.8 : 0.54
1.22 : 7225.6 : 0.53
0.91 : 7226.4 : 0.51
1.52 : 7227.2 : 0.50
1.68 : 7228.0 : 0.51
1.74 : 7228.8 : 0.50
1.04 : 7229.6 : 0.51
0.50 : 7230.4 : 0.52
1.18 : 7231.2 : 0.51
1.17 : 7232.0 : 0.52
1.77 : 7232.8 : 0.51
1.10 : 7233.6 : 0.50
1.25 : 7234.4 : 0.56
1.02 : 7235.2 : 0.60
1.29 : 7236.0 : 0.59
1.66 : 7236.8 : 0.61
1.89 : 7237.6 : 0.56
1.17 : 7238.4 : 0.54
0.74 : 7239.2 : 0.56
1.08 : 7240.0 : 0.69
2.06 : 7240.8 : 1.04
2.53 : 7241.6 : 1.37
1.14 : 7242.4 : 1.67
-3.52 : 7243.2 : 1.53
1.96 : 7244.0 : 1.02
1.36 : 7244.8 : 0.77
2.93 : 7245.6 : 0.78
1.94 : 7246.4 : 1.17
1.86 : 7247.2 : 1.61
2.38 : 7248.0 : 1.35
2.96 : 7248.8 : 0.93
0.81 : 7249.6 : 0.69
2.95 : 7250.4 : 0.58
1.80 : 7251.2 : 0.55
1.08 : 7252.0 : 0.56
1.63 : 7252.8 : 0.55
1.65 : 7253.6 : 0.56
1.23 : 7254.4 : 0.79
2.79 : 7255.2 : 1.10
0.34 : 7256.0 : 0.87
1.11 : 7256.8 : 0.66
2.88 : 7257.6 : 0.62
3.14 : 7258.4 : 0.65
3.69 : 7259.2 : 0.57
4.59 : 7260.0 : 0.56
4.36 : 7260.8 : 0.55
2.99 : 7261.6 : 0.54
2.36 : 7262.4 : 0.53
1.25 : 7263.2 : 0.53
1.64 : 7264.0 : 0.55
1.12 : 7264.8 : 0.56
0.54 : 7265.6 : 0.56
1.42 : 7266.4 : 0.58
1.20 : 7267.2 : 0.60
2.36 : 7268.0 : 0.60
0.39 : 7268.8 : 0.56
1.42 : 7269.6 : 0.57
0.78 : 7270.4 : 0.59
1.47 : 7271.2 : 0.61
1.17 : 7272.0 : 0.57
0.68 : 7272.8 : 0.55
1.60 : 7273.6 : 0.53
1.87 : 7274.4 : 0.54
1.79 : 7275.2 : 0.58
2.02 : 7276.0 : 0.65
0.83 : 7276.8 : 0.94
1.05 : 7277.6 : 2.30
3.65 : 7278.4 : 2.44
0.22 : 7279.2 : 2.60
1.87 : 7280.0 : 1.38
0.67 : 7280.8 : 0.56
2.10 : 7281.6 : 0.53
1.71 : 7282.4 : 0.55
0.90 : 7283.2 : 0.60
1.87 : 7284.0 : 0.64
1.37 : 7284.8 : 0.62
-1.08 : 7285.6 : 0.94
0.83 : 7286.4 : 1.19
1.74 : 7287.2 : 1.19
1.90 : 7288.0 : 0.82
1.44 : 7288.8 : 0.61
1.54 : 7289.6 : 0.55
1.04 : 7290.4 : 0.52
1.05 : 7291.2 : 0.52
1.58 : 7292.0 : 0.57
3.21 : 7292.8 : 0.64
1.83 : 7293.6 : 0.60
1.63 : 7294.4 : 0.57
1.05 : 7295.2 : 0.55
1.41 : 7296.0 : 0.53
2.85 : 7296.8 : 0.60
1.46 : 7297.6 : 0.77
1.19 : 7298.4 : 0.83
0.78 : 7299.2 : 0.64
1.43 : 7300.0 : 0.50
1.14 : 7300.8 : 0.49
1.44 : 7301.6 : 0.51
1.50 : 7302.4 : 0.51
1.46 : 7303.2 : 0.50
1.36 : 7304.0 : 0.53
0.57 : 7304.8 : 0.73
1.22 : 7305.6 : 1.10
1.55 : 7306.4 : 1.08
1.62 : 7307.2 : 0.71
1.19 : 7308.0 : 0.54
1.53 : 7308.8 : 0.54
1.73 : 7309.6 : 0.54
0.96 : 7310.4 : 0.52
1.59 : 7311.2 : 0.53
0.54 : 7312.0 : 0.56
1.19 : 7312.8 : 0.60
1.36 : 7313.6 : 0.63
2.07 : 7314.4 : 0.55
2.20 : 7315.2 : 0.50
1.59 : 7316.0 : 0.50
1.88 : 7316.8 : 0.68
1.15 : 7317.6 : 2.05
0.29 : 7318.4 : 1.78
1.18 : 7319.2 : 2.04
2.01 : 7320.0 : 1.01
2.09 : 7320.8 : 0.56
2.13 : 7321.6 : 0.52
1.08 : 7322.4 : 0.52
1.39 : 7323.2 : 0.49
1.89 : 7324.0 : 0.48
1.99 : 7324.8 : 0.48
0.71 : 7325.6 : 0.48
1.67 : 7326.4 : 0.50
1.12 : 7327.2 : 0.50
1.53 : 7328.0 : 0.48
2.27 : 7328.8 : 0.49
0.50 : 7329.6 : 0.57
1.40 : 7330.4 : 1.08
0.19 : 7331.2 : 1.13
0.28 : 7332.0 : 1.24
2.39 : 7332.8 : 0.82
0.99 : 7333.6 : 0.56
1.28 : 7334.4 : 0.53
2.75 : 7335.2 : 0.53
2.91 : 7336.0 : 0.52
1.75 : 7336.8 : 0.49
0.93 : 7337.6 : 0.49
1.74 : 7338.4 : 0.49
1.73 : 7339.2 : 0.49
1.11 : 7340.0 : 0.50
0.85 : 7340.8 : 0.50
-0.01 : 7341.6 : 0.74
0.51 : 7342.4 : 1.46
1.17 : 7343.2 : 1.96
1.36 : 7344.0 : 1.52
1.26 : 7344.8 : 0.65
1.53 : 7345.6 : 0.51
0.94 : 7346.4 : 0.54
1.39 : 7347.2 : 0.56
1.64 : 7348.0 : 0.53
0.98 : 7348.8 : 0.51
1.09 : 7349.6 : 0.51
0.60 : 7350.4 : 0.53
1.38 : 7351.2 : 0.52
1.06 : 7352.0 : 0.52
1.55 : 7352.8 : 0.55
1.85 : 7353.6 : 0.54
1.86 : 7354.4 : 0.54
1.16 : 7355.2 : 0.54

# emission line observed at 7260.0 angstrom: H-beta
